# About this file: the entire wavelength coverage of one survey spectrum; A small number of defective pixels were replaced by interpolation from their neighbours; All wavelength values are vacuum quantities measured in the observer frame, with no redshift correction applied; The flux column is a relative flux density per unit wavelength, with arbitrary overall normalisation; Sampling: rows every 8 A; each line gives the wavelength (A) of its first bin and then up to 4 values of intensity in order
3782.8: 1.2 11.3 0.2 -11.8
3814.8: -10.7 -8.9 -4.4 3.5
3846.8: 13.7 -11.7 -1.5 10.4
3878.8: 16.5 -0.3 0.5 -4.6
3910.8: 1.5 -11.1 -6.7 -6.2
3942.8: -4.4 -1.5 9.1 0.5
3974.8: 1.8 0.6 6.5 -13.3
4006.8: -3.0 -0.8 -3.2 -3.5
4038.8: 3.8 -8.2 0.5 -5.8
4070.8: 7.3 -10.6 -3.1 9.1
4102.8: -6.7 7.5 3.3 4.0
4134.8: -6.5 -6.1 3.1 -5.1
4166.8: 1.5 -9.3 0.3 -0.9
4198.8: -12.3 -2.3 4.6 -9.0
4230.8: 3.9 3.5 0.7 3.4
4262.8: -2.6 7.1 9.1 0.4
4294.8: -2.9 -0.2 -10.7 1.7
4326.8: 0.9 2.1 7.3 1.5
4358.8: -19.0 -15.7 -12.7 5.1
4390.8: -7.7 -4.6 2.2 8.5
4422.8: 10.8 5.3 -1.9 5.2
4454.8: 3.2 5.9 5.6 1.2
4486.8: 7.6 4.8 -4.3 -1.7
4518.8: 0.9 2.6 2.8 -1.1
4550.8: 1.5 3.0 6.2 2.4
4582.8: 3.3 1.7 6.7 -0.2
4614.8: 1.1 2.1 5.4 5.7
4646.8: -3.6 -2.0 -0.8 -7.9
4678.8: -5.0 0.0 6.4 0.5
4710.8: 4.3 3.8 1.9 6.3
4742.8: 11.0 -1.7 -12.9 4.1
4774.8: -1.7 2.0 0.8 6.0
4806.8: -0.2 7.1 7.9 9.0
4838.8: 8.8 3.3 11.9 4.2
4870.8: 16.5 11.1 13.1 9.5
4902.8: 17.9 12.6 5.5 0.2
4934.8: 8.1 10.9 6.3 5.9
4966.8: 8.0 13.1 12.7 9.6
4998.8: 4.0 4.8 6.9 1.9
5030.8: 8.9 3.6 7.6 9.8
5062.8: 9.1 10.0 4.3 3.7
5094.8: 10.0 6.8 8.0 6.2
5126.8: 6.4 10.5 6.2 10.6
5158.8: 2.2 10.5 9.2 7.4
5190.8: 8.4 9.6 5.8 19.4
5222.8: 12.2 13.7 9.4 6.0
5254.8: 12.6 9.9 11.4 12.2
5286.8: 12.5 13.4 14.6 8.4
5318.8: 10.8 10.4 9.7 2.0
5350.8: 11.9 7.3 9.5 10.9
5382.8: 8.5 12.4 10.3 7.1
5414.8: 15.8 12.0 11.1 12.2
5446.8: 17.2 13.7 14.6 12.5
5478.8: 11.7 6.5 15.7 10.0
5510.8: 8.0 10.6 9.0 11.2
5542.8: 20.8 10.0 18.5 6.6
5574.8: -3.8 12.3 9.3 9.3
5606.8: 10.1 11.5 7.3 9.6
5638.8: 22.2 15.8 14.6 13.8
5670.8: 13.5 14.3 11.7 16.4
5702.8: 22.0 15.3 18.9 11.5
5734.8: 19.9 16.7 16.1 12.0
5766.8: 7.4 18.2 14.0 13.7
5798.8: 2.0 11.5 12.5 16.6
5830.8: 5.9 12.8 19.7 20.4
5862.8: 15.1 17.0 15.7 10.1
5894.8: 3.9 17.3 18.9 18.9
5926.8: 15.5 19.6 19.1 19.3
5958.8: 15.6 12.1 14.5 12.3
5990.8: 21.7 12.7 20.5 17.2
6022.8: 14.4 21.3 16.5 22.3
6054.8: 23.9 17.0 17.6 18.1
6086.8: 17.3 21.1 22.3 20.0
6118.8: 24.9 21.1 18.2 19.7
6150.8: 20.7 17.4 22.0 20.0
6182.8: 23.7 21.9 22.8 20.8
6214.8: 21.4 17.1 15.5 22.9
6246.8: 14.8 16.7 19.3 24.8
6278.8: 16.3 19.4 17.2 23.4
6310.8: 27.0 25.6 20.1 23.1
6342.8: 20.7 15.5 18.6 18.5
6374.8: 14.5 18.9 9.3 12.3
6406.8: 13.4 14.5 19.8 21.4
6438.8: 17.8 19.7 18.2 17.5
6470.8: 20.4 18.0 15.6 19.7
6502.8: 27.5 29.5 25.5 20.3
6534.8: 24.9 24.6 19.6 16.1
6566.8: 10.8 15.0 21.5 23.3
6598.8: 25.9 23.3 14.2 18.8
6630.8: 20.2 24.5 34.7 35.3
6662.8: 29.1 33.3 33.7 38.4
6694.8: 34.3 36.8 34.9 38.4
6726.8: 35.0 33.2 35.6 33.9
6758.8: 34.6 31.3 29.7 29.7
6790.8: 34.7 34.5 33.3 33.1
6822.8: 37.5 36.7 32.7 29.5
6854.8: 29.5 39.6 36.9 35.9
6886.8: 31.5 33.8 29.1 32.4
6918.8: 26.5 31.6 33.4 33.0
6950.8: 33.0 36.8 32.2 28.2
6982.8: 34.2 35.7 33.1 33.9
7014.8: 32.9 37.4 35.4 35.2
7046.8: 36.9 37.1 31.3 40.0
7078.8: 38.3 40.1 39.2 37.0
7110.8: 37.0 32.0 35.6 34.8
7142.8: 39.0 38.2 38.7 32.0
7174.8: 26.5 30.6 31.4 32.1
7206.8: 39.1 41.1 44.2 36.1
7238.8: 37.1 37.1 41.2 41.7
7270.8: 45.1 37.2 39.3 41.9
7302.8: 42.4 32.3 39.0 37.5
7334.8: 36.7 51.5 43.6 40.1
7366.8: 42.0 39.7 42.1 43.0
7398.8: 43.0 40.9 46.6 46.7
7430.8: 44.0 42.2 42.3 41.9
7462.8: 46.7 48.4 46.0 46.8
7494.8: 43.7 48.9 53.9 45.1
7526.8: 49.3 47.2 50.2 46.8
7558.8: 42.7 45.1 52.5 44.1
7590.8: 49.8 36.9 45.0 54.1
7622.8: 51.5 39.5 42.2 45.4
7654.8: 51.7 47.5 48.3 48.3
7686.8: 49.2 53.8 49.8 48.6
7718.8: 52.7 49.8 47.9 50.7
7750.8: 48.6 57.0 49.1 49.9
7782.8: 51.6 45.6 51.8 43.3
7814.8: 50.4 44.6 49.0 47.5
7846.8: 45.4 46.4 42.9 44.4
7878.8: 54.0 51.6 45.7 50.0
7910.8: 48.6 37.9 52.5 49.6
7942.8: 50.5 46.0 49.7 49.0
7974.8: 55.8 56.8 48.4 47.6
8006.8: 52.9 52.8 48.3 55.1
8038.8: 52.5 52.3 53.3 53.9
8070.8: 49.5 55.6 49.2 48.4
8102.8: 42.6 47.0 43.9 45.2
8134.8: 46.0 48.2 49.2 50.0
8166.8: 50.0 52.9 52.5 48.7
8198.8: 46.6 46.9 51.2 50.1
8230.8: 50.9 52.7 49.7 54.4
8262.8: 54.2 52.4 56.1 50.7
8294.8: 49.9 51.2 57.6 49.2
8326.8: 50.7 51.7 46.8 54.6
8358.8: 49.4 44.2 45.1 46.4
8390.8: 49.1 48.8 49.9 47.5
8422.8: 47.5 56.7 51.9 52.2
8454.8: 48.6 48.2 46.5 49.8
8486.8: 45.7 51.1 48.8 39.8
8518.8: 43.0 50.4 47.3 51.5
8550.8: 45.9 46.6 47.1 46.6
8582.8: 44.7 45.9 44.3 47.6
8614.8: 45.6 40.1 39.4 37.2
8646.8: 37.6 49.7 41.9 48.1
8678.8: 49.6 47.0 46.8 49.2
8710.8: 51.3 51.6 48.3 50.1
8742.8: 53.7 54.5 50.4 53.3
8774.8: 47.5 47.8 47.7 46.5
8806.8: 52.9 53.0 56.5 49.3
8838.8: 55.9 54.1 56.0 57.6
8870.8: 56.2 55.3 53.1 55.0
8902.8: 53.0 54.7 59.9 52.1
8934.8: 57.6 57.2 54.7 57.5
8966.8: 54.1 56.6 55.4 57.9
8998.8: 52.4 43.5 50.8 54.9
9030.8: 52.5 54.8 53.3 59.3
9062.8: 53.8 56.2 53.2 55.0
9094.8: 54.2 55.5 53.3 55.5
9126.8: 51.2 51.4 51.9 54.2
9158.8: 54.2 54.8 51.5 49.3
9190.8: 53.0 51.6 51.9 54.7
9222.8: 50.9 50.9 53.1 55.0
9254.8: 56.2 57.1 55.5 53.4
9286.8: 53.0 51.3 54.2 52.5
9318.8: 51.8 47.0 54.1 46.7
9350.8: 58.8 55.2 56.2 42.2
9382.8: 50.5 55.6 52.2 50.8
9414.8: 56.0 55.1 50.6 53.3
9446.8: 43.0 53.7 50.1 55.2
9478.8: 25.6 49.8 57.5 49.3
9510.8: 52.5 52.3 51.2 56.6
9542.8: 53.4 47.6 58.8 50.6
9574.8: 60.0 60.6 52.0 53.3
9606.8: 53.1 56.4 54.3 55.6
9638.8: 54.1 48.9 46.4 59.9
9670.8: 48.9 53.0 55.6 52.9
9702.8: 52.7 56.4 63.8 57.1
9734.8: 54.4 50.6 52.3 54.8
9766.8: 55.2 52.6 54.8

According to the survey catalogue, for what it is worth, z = 0.668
